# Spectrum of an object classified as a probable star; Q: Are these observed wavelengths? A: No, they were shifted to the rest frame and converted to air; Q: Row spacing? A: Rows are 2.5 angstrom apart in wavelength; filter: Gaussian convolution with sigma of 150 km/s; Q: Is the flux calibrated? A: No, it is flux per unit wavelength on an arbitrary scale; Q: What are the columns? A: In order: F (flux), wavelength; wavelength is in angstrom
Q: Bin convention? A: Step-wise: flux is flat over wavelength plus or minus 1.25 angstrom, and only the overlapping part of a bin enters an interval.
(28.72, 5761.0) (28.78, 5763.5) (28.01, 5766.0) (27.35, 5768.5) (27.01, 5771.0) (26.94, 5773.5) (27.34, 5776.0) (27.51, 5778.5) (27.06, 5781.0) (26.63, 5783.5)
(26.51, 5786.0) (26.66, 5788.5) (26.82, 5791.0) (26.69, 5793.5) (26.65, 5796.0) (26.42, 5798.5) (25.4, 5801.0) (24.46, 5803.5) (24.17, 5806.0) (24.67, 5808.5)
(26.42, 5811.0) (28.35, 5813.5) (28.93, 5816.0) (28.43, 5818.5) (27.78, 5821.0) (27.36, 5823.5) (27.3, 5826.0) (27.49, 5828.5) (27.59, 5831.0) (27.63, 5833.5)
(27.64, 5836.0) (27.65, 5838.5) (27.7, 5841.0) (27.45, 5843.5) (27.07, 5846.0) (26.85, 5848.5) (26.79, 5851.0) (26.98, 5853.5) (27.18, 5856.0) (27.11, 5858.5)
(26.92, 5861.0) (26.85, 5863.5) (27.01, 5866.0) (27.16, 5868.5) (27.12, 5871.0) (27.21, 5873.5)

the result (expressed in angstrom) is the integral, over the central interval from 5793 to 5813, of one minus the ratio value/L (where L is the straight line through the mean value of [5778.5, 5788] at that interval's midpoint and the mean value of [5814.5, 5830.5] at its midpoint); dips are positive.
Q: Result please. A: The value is 1.2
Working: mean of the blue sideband 26.8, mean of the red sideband 27.9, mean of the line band 25.7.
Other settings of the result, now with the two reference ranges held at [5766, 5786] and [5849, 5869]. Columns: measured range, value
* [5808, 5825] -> -0.3 angstrom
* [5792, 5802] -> 0.3 angstrom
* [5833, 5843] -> -0.2 angstrom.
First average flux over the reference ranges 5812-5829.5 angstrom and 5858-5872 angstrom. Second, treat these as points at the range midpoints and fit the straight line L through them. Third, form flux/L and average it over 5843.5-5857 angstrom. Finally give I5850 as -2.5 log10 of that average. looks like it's 0.01 mag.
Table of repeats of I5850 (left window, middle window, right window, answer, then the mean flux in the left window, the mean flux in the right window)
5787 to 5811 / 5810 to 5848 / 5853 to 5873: -0.050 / 25.8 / 27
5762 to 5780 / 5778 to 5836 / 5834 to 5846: 0.029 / 27.6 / 27.6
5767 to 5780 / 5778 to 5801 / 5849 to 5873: 0.021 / 27.2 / 27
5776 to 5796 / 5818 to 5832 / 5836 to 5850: -0.016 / 26.9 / 27.4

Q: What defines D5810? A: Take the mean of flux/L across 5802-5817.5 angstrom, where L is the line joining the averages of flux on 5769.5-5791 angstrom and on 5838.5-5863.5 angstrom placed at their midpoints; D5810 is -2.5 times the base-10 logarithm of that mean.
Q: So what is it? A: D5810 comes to 0.03 mag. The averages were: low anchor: 27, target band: 26.2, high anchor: 27.1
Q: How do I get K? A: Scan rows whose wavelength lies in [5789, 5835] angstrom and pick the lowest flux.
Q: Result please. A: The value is 24.17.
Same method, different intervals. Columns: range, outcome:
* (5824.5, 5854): 26.79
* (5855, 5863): 26.92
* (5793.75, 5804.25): 24.46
